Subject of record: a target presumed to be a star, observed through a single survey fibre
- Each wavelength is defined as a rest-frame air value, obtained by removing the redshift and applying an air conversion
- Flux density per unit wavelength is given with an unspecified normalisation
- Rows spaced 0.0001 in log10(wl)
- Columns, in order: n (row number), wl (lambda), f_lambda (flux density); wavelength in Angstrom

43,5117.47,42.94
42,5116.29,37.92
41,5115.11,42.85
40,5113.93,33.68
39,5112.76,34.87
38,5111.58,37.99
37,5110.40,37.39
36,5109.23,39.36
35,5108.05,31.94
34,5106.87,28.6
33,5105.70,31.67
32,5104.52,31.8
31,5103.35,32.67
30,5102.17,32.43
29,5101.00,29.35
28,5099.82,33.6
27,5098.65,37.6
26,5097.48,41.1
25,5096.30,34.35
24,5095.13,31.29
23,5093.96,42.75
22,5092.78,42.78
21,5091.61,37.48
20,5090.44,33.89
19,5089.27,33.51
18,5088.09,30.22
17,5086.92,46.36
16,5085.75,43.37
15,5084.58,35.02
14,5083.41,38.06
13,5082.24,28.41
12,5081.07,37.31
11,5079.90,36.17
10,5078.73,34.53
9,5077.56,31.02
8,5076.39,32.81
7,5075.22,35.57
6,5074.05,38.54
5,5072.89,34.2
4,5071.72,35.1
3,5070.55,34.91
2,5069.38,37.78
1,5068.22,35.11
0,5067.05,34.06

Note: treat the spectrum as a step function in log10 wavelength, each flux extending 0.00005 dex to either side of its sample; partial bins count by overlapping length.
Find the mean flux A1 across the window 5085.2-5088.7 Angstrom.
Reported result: 39.9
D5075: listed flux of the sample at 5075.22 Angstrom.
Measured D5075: 35.57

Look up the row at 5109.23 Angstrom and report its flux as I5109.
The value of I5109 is 39.36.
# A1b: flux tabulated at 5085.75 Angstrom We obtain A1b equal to 43.37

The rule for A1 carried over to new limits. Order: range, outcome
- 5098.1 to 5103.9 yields 33.1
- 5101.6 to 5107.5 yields 31.4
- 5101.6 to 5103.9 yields 32.5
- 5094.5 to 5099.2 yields 36.2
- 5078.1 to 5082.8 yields 34.1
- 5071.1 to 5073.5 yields 34.8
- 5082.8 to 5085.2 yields 36.6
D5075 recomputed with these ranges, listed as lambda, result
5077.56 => 31.02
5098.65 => 37.6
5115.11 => 42.85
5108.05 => 31.94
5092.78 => 42.78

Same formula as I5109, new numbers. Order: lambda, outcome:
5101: 29.35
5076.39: 32.81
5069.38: 37.78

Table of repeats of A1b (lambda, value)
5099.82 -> 33.6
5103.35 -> 32.67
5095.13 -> 31.29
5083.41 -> 38.06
